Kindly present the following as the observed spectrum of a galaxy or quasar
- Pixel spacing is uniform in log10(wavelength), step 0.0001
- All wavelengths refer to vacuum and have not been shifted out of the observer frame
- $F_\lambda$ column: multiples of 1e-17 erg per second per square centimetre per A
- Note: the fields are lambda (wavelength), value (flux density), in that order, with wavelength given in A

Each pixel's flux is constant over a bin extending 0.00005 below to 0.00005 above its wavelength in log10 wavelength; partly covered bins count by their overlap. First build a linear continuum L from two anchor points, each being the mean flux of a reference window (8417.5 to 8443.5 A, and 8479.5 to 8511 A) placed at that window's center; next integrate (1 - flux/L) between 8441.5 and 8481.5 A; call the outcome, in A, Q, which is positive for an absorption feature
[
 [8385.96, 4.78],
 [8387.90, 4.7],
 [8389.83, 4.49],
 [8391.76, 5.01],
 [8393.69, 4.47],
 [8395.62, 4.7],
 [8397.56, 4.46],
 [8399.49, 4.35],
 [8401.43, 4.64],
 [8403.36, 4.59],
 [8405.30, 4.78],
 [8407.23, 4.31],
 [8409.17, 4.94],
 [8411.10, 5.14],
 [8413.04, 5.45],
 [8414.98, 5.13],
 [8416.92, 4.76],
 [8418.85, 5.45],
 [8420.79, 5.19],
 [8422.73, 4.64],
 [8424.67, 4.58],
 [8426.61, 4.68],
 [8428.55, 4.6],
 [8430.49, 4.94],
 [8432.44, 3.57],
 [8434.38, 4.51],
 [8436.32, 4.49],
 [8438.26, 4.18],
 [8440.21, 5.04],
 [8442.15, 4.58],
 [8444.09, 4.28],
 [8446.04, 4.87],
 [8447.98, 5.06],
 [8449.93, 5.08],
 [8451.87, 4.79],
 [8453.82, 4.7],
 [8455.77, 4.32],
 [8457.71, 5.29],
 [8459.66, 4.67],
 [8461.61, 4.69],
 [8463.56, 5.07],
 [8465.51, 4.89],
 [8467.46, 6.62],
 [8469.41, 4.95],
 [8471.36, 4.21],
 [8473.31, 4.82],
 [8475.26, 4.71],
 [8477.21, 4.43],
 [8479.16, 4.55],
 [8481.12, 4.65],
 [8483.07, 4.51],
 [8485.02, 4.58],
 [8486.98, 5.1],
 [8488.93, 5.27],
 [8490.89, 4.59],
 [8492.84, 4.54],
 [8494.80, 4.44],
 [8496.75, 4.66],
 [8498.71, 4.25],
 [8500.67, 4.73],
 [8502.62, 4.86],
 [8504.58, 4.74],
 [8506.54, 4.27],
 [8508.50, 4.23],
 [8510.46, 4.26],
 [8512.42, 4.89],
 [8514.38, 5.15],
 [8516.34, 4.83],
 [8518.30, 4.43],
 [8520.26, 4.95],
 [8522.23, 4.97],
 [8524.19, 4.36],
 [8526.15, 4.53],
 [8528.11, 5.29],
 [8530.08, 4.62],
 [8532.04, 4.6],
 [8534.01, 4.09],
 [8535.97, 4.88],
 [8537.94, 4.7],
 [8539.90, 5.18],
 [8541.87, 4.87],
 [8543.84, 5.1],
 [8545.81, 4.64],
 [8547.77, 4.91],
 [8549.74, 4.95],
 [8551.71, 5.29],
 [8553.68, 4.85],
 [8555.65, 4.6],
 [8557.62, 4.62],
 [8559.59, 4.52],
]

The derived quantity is -1.7 A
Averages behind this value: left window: 4.65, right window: 4.61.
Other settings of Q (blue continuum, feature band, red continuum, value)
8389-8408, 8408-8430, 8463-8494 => -1.4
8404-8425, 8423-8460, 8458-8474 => 2.5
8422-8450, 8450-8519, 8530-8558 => -0.8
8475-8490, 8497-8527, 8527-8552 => 1.0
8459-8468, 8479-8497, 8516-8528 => 1.0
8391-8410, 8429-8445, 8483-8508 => 0.6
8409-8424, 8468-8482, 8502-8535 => 0.5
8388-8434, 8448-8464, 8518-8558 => -0.3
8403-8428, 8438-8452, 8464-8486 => 0.3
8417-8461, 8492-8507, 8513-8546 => 0.6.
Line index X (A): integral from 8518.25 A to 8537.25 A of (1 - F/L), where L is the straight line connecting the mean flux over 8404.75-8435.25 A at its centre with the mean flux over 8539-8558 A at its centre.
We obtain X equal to 0.8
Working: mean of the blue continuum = 4.79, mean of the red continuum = 4.91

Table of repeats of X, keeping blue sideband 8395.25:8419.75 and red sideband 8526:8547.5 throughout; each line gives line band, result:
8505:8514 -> 0.6 A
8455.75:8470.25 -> -0.9 A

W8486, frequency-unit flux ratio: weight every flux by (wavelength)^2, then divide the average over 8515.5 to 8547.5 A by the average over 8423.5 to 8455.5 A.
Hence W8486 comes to 1.05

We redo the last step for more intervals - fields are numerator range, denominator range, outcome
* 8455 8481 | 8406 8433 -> 1.02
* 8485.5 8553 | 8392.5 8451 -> 1.03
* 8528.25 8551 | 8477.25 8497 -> 1.04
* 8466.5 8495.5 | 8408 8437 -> 1.01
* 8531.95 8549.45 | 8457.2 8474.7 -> 0.97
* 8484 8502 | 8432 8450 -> 1.04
